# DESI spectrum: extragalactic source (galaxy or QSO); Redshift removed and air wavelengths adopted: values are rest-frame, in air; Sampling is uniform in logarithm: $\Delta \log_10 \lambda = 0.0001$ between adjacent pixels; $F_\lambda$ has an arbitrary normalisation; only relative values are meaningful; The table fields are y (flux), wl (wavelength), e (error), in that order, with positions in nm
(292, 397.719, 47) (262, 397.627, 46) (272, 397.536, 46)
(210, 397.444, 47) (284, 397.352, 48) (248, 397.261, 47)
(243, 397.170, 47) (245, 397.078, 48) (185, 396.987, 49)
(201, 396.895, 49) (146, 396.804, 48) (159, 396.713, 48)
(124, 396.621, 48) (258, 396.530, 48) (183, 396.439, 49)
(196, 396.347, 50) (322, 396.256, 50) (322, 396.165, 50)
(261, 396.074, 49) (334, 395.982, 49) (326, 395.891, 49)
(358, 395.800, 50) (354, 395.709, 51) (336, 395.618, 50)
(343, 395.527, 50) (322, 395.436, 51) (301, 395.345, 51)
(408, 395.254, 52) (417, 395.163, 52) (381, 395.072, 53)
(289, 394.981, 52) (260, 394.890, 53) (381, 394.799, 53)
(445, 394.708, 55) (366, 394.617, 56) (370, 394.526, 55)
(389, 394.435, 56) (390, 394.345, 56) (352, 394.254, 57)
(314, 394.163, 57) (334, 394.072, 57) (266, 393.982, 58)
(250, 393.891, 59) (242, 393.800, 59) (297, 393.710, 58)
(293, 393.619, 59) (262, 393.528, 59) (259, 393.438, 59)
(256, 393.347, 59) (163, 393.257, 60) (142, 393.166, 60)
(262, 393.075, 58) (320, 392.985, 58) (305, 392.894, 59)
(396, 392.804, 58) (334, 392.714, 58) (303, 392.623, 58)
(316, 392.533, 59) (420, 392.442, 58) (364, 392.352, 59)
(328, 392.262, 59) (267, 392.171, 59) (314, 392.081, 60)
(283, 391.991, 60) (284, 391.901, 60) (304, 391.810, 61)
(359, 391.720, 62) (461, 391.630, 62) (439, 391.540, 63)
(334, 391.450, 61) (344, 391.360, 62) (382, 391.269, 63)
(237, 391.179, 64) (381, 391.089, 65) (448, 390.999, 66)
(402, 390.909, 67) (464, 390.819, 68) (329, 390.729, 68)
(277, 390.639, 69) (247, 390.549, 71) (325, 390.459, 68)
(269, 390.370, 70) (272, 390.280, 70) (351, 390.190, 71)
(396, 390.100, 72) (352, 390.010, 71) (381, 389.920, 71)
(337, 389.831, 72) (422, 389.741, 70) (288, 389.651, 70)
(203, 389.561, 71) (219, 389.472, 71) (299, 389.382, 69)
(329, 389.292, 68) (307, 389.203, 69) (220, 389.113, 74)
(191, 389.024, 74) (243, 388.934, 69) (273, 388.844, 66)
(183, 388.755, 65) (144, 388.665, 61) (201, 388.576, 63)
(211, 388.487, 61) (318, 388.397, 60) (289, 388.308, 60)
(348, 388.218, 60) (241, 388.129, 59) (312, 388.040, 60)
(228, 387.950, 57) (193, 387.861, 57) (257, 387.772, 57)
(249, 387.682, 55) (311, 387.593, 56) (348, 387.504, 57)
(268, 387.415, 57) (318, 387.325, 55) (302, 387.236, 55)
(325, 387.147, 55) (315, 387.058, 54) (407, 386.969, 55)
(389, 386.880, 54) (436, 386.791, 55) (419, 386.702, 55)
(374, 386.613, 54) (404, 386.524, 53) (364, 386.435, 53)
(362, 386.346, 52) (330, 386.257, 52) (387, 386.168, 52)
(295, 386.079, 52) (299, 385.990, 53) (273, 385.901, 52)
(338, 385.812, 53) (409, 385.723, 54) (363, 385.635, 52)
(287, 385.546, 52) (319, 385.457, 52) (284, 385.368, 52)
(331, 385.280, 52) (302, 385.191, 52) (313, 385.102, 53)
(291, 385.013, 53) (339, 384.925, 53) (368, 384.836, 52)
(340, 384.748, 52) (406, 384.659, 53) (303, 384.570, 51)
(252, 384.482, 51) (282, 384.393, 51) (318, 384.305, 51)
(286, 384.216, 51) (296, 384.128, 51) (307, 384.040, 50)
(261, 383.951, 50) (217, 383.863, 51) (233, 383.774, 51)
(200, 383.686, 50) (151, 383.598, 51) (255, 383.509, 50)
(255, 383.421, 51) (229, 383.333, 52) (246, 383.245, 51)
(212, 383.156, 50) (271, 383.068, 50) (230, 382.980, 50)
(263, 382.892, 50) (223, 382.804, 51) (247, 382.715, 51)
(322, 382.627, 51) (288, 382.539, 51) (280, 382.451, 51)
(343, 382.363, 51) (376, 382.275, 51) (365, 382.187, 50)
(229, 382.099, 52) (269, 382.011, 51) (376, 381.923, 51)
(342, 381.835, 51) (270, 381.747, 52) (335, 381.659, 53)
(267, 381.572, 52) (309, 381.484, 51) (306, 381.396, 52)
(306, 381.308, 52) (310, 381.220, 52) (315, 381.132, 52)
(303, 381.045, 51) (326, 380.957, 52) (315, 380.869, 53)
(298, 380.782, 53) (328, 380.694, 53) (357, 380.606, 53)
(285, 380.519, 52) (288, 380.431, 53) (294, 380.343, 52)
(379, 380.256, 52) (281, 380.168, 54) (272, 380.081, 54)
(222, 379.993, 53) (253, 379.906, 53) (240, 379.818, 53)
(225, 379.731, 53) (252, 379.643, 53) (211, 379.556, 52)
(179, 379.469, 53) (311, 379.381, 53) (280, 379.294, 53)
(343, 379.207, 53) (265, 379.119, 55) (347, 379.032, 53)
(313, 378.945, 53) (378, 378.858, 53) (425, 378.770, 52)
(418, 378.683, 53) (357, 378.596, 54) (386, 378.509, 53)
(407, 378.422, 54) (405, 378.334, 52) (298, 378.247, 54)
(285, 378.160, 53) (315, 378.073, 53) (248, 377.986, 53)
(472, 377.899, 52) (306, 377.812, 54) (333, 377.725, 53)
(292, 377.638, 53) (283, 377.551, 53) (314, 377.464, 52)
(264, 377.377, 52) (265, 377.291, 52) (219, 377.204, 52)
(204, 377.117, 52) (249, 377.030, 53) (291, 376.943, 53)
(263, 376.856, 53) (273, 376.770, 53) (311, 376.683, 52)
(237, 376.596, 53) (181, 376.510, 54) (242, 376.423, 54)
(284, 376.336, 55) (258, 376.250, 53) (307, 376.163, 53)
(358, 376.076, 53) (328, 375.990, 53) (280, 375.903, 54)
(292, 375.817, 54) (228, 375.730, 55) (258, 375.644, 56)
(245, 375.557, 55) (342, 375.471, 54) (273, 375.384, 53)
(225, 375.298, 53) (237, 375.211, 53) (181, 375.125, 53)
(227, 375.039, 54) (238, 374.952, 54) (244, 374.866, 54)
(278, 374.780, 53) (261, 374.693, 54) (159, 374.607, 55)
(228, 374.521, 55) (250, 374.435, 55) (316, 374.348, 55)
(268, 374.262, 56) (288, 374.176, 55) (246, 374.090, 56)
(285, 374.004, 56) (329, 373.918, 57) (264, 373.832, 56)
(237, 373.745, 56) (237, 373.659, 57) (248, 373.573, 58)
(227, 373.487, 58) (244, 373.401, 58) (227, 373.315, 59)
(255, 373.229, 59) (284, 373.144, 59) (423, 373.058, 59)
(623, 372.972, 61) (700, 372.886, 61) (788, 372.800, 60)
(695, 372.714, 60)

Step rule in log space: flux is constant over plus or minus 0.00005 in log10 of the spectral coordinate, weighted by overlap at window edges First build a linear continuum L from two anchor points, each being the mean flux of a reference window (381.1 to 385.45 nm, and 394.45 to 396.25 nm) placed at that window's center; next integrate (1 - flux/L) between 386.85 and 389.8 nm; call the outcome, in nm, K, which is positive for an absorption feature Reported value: 0.33 nm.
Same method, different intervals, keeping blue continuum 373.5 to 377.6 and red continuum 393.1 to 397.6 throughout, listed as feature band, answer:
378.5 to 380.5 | -0.25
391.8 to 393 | -0.18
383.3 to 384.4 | 0.08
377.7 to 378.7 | -0.33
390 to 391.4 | -0.31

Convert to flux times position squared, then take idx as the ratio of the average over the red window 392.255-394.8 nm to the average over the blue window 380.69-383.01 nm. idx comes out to 1.10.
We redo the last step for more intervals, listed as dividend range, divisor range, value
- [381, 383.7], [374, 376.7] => 1.12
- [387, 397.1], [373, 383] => 1.13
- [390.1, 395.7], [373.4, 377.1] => 1.38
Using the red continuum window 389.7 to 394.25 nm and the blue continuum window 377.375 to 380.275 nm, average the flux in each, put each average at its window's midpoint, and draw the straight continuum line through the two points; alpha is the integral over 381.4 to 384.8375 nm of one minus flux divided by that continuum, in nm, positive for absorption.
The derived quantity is 0.35 nm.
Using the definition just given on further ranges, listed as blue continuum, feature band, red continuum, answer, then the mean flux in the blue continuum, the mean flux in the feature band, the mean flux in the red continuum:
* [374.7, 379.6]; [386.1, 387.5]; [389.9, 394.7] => -0.21 nm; 290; 359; 325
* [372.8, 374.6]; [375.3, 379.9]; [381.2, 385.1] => 0.15 nm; 317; 294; 286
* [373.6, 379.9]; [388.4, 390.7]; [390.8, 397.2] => 0.19 nm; 282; 279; 311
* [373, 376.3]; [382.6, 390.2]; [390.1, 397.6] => -0.11 nm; 267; 296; 307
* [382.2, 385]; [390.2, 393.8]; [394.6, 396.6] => -0.11 nm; 279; 318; 322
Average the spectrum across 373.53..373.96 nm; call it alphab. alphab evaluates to 262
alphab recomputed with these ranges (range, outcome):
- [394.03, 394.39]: 347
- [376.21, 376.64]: 241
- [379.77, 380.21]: 253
